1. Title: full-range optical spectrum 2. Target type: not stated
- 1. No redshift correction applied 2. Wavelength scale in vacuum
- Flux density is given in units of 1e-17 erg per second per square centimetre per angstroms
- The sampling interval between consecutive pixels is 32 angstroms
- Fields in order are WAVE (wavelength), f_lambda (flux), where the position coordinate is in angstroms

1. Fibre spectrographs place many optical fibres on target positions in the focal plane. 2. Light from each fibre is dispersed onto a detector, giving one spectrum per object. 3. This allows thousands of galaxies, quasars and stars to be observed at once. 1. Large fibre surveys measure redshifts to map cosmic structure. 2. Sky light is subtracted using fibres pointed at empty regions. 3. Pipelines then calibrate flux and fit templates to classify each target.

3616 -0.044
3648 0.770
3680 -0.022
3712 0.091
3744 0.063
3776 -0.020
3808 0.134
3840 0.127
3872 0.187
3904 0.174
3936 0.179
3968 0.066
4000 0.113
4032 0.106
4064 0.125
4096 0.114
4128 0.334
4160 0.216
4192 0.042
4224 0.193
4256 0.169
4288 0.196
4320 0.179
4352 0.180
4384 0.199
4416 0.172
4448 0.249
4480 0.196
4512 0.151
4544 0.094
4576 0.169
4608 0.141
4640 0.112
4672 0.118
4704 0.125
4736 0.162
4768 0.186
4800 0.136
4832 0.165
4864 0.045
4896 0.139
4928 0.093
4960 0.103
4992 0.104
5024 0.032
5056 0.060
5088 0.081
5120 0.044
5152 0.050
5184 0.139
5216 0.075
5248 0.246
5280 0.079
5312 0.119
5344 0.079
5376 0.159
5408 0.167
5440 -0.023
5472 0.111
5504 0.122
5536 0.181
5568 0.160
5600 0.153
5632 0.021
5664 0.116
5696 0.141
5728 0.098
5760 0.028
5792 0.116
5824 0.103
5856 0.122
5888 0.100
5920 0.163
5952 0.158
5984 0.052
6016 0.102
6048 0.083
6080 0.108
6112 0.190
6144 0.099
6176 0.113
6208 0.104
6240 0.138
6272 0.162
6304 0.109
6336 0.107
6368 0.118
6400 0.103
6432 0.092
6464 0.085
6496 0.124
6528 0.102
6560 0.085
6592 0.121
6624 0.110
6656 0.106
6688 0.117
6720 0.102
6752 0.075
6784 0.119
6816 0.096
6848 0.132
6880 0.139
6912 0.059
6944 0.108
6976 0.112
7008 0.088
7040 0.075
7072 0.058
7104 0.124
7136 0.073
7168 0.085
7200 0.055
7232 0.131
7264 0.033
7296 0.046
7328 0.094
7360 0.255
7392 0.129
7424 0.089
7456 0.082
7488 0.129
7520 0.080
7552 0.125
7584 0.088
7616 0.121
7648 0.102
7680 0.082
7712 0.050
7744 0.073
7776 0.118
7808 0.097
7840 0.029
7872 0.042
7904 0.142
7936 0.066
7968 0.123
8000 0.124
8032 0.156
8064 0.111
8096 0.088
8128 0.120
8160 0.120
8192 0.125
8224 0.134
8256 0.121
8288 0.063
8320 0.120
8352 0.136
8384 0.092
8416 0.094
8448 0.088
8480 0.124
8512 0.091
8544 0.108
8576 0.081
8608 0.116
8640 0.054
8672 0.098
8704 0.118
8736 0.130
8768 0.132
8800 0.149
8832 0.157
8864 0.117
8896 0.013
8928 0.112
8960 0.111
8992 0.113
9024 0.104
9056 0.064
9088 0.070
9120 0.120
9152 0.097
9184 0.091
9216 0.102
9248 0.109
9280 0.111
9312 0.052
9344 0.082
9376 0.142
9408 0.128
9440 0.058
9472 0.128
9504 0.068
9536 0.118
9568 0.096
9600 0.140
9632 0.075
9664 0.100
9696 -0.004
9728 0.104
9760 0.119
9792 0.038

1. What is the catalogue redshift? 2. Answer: 0.98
